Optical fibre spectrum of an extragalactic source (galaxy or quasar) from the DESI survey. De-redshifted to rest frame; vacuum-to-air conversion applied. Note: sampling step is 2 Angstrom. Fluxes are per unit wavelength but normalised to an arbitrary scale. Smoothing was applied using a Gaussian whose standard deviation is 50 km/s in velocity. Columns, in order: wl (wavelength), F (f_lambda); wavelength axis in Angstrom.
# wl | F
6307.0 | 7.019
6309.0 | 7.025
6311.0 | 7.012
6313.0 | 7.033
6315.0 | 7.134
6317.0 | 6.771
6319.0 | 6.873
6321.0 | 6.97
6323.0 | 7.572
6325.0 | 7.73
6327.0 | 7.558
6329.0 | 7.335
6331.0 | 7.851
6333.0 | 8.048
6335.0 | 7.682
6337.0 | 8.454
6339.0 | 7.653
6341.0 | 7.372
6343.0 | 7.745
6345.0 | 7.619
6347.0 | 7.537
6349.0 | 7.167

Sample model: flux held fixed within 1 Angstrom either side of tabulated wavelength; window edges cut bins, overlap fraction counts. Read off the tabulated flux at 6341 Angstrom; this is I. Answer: 7.372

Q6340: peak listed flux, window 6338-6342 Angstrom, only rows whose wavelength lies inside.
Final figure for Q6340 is 7.653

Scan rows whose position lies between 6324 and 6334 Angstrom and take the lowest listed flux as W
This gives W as 7.335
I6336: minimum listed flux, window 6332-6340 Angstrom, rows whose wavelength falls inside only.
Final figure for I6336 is 7.653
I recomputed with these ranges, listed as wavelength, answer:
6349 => 7.167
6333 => 8.048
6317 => 6.771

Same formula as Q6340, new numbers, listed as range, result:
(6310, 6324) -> 7.572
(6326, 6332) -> 7.851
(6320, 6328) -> 7.73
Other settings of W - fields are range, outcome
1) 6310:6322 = 6.771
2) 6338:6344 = 7.372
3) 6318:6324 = 6.873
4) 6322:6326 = 7.572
